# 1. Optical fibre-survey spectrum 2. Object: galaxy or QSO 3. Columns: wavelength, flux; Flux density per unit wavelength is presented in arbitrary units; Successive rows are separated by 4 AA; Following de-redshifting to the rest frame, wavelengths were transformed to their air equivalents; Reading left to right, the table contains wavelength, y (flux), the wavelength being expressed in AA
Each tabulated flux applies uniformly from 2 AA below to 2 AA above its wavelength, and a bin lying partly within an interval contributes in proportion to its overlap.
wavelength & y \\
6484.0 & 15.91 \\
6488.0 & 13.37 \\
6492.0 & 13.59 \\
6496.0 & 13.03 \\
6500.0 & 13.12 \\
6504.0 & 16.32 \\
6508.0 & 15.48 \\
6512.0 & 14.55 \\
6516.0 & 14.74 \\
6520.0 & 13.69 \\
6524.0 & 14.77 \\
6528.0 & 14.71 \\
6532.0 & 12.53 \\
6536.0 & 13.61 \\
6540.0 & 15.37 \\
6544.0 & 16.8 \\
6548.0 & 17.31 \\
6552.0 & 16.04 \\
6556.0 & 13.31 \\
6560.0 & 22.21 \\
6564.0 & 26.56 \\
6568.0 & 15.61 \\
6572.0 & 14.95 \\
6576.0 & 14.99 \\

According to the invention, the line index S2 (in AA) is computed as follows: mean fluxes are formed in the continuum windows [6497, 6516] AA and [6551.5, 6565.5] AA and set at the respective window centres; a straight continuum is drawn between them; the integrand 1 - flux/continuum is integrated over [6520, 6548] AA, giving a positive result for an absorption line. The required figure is 4.2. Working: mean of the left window 14.8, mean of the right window 19.7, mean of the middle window 14.8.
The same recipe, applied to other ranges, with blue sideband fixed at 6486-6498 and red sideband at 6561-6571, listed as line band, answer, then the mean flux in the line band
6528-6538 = 2.3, 13.4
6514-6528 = 1.5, 14.4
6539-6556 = 2.4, 16.1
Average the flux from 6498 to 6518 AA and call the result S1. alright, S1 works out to 14.8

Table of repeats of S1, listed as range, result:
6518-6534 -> 13.9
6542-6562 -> 17.1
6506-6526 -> 14.6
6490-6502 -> 13.2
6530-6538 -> 13.1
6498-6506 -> 14.7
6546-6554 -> 16.7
